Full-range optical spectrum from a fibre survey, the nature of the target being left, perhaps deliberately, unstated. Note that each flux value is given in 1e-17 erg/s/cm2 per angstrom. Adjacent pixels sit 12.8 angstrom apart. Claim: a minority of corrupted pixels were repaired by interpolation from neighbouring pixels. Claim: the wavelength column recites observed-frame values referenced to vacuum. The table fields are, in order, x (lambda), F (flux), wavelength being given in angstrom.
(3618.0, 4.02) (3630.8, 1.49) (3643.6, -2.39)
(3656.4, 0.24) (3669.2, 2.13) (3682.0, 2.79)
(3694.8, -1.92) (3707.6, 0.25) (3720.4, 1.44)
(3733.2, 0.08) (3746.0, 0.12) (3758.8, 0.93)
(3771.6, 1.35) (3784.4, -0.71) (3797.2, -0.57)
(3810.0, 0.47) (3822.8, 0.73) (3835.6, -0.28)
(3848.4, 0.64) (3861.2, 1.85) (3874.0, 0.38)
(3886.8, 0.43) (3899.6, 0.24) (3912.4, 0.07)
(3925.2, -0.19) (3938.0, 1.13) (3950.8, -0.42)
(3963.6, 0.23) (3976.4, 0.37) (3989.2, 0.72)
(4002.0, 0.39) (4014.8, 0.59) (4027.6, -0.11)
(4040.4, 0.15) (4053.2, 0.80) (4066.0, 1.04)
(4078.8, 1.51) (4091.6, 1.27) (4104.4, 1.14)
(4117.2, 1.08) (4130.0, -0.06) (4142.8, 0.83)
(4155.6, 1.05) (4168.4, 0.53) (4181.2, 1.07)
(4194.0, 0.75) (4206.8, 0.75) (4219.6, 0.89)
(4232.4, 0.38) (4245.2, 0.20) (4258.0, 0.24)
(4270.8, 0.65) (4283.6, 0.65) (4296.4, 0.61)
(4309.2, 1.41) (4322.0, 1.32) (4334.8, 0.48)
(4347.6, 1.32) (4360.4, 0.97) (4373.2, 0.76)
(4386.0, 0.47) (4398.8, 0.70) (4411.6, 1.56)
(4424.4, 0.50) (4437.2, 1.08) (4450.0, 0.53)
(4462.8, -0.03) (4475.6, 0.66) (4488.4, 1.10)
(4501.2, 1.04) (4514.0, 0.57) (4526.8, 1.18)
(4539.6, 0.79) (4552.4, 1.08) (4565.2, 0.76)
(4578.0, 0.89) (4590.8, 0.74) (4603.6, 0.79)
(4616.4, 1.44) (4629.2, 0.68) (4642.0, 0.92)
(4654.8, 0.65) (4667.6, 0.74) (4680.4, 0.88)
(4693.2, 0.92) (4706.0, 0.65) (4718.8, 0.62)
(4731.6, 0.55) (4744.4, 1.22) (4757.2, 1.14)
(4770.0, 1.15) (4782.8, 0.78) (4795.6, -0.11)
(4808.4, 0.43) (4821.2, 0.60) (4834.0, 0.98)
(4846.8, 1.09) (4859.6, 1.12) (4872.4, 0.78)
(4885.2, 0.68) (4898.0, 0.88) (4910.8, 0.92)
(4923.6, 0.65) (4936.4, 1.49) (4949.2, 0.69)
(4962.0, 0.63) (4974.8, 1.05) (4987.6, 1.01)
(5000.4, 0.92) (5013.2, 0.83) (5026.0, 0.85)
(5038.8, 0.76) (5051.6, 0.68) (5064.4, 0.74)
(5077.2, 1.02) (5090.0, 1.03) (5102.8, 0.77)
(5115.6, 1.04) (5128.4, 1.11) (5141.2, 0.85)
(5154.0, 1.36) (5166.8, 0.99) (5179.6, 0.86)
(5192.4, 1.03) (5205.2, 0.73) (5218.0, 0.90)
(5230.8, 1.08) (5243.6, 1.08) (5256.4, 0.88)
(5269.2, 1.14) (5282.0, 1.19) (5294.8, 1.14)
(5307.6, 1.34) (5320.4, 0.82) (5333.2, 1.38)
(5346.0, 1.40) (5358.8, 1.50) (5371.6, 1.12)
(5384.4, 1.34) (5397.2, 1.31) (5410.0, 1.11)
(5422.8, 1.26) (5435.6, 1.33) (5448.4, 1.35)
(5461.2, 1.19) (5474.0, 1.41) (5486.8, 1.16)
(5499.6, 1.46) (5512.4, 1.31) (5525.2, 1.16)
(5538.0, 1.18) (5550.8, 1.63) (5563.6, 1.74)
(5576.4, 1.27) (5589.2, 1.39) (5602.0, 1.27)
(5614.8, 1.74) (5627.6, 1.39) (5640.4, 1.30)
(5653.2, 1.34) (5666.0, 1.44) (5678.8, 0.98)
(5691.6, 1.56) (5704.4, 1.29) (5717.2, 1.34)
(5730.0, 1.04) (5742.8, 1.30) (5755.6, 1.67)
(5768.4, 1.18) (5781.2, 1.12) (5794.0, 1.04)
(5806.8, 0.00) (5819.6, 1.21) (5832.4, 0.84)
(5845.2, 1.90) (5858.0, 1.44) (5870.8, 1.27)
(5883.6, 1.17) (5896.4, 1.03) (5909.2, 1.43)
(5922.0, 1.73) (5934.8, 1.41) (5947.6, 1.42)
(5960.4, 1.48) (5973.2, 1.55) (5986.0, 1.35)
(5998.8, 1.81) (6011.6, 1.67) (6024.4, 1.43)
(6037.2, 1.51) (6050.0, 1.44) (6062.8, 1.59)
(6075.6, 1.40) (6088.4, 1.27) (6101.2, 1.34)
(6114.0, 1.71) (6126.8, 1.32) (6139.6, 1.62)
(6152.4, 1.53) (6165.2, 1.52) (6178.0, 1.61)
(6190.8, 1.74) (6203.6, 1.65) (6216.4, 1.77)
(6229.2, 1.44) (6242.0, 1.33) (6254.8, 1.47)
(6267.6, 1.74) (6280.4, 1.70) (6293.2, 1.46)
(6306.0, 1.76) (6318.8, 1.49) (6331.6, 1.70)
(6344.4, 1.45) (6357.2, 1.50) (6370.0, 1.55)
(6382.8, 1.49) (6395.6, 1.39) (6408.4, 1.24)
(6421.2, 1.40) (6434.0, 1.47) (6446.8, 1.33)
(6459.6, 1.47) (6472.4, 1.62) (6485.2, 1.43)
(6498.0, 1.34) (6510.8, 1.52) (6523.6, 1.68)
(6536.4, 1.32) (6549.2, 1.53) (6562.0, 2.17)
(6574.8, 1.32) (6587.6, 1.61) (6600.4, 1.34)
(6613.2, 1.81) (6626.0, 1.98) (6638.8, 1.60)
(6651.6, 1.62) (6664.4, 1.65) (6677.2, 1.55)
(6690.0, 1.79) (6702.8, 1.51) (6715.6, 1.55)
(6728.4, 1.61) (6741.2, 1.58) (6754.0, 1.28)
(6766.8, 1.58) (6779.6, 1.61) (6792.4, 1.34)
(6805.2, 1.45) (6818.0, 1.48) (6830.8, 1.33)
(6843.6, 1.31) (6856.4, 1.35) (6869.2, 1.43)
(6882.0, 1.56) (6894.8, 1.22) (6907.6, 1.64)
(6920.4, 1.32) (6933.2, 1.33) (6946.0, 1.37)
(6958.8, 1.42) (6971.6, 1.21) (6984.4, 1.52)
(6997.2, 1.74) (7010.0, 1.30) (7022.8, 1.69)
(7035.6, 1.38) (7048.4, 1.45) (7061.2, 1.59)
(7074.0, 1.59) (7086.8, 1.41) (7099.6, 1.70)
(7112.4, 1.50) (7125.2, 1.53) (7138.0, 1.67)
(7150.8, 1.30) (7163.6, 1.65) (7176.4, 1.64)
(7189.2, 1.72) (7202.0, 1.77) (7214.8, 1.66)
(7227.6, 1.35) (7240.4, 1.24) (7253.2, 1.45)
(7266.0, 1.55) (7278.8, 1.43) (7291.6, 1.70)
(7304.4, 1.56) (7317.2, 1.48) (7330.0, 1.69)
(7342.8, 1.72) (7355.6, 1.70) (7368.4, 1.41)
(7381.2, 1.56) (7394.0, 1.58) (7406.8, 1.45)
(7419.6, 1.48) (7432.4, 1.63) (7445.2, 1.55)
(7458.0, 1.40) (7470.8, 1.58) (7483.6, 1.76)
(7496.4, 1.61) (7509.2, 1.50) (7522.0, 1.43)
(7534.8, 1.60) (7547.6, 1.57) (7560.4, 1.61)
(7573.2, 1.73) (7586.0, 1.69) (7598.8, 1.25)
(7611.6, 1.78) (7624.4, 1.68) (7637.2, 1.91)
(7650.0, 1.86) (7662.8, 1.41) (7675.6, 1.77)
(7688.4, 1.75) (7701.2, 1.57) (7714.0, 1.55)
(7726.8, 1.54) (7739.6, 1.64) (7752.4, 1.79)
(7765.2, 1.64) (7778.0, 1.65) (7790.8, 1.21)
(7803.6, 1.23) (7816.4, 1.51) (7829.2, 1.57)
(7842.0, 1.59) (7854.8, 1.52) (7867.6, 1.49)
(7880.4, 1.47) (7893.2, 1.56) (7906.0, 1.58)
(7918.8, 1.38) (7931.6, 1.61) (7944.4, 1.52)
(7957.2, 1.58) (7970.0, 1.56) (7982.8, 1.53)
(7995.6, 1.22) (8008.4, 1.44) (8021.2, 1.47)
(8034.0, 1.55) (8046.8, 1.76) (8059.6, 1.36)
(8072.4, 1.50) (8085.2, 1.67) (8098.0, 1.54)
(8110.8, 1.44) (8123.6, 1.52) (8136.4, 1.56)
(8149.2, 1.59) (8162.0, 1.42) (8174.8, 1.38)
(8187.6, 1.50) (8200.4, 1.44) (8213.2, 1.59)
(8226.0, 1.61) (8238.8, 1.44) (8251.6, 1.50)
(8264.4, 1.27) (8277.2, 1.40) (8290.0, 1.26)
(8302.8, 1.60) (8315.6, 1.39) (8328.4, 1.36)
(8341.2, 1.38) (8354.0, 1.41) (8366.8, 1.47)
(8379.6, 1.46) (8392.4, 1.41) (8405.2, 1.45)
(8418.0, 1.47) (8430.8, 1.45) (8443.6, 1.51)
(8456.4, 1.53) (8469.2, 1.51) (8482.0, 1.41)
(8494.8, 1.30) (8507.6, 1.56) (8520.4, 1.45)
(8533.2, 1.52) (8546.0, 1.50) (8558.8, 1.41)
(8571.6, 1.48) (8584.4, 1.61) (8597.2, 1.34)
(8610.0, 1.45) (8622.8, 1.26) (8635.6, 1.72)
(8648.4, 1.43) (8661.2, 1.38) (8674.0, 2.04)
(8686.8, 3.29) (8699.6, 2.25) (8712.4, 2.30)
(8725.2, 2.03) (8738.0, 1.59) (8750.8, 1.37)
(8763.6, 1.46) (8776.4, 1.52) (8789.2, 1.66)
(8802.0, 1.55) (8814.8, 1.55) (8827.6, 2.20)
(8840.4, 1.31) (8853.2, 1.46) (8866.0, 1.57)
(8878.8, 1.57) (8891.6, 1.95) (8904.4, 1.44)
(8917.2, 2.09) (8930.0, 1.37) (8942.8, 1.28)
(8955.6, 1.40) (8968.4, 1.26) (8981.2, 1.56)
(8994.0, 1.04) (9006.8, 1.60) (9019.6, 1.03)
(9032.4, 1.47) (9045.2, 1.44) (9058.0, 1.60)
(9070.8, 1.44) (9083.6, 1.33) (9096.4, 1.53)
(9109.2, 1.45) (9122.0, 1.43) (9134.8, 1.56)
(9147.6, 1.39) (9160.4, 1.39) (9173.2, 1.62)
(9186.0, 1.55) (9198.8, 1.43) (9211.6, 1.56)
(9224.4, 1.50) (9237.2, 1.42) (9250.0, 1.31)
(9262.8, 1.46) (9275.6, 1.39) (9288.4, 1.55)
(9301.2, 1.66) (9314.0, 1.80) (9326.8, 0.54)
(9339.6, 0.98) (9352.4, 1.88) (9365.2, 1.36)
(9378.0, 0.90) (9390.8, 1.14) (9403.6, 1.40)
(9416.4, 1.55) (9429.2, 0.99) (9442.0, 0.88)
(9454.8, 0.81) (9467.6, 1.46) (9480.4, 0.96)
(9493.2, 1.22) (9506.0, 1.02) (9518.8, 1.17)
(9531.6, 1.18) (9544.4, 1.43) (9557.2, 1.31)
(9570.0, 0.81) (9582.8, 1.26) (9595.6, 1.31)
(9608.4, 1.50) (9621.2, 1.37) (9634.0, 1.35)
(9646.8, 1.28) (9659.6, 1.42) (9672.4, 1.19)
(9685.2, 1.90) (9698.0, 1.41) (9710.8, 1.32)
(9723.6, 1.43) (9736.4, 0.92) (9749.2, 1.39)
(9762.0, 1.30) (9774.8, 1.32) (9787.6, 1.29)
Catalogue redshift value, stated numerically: 0.32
